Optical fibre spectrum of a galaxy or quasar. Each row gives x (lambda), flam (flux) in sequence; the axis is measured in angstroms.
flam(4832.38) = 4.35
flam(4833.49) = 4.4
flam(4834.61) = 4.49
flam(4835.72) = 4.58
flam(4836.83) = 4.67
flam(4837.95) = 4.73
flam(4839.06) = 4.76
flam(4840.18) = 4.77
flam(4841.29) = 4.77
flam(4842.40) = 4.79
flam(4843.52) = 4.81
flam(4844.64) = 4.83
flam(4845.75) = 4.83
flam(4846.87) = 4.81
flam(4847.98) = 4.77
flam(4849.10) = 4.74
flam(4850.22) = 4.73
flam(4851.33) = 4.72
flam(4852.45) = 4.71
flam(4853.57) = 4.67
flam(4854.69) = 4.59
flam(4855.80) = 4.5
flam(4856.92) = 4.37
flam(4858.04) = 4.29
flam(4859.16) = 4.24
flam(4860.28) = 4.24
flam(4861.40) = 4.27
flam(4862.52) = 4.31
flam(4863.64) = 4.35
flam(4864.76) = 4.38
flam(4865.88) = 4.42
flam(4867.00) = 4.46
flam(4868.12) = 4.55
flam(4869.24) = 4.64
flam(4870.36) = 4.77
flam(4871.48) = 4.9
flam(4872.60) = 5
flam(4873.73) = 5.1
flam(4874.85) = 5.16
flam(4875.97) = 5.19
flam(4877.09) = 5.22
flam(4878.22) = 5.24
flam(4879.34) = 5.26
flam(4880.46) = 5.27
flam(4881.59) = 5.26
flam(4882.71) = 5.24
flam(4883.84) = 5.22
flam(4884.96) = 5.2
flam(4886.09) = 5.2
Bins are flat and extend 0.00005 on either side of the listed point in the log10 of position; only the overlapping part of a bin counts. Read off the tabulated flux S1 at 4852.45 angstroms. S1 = 4.71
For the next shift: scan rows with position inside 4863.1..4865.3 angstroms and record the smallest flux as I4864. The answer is 4.35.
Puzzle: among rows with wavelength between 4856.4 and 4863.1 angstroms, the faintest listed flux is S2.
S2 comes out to 4.24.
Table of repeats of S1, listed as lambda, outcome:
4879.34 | 5.26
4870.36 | 4.77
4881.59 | 5.26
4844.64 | 4.83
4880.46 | 5.27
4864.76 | 4.38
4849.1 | 4.74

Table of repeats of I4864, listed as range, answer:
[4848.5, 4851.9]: 4.72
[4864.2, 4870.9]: 4.38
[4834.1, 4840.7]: 4.49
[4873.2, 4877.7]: 5.1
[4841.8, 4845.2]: 4.79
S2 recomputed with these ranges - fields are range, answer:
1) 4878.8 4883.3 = 5.24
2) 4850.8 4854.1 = 4.67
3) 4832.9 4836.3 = 4.4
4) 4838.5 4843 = 4.76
